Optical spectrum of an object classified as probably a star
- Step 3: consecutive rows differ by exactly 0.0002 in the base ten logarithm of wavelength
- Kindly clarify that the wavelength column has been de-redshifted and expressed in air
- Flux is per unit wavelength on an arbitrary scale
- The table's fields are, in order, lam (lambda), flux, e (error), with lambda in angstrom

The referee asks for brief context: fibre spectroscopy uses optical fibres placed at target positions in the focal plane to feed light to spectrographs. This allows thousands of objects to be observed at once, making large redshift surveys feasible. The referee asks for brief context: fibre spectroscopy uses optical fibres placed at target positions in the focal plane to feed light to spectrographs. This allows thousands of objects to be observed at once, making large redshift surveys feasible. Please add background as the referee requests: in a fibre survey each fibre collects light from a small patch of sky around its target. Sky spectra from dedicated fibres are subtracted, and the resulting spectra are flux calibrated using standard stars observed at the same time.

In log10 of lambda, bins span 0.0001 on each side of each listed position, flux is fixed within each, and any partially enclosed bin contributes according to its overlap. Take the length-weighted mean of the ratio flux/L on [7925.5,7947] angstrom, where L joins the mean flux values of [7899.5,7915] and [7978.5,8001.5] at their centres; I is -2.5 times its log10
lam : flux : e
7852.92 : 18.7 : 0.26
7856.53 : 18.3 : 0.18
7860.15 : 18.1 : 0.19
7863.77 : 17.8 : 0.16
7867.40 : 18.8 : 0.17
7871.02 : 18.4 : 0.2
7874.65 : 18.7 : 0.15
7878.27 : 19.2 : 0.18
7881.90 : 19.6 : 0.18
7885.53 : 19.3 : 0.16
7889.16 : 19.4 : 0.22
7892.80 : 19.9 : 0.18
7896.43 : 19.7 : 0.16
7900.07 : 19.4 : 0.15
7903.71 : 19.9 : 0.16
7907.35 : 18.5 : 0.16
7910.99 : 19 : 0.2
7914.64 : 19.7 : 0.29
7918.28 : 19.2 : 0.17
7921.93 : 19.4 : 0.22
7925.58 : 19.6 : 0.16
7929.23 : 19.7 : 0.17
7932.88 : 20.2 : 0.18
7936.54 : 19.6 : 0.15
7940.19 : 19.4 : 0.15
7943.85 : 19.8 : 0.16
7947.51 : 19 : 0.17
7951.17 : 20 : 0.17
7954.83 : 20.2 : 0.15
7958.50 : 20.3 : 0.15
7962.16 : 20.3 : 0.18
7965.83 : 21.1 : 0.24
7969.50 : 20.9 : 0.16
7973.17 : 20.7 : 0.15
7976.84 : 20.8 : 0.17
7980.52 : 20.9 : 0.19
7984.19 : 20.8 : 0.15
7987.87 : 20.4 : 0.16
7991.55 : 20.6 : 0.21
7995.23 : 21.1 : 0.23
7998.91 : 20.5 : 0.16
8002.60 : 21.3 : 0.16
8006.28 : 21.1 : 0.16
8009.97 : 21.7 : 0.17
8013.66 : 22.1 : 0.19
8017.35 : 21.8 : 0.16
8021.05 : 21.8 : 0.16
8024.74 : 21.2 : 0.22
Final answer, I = 0.00 mag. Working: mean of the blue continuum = 19.2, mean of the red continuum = 20.7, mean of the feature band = 19.7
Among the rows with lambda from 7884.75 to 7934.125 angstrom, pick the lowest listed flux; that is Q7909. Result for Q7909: 18.5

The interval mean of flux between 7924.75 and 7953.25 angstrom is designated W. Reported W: 19.7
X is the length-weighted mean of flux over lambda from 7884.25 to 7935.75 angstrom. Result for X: 19.5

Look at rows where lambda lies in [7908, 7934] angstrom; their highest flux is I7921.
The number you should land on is 20.2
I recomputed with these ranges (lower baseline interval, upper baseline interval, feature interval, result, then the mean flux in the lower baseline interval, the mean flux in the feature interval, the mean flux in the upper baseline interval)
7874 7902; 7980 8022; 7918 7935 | 0.02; 19.4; 19.7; 21.2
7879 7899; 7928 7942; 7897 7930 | 0.01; 19.6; 19.4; 19.7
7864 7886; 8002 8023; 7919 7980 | 0.02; 18.9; 20.1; 21.7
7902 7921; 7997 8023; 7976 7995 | 0.01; 19.3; 20.7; 21.5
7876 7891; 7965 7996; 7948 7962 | 0.02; 19.4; 20.1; 20.8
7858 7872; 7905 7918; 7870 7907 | -0.04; 18.3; 19.3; 19.1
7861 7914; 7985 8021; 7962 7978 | -0.01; 19.1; 20.8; 21.2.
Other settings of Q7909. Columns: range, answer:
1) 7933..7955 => 19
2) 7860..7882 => 17.8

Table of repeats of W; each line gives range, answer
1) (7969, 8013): 20.9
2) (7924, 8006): 20.3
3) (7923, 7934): 19.8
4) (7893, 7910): 19.4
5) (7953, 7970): 20.5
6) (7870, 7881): 18.9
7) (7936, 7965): 19.9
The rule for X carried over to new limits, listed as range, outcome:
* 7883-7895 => 19.5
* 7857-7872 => 18.3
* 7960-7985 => 20.8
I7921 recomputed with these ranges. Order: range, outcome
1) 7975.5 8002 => 21.1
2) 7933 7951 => 19.8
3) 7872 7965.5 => 20.3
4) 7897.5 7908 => 19.9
